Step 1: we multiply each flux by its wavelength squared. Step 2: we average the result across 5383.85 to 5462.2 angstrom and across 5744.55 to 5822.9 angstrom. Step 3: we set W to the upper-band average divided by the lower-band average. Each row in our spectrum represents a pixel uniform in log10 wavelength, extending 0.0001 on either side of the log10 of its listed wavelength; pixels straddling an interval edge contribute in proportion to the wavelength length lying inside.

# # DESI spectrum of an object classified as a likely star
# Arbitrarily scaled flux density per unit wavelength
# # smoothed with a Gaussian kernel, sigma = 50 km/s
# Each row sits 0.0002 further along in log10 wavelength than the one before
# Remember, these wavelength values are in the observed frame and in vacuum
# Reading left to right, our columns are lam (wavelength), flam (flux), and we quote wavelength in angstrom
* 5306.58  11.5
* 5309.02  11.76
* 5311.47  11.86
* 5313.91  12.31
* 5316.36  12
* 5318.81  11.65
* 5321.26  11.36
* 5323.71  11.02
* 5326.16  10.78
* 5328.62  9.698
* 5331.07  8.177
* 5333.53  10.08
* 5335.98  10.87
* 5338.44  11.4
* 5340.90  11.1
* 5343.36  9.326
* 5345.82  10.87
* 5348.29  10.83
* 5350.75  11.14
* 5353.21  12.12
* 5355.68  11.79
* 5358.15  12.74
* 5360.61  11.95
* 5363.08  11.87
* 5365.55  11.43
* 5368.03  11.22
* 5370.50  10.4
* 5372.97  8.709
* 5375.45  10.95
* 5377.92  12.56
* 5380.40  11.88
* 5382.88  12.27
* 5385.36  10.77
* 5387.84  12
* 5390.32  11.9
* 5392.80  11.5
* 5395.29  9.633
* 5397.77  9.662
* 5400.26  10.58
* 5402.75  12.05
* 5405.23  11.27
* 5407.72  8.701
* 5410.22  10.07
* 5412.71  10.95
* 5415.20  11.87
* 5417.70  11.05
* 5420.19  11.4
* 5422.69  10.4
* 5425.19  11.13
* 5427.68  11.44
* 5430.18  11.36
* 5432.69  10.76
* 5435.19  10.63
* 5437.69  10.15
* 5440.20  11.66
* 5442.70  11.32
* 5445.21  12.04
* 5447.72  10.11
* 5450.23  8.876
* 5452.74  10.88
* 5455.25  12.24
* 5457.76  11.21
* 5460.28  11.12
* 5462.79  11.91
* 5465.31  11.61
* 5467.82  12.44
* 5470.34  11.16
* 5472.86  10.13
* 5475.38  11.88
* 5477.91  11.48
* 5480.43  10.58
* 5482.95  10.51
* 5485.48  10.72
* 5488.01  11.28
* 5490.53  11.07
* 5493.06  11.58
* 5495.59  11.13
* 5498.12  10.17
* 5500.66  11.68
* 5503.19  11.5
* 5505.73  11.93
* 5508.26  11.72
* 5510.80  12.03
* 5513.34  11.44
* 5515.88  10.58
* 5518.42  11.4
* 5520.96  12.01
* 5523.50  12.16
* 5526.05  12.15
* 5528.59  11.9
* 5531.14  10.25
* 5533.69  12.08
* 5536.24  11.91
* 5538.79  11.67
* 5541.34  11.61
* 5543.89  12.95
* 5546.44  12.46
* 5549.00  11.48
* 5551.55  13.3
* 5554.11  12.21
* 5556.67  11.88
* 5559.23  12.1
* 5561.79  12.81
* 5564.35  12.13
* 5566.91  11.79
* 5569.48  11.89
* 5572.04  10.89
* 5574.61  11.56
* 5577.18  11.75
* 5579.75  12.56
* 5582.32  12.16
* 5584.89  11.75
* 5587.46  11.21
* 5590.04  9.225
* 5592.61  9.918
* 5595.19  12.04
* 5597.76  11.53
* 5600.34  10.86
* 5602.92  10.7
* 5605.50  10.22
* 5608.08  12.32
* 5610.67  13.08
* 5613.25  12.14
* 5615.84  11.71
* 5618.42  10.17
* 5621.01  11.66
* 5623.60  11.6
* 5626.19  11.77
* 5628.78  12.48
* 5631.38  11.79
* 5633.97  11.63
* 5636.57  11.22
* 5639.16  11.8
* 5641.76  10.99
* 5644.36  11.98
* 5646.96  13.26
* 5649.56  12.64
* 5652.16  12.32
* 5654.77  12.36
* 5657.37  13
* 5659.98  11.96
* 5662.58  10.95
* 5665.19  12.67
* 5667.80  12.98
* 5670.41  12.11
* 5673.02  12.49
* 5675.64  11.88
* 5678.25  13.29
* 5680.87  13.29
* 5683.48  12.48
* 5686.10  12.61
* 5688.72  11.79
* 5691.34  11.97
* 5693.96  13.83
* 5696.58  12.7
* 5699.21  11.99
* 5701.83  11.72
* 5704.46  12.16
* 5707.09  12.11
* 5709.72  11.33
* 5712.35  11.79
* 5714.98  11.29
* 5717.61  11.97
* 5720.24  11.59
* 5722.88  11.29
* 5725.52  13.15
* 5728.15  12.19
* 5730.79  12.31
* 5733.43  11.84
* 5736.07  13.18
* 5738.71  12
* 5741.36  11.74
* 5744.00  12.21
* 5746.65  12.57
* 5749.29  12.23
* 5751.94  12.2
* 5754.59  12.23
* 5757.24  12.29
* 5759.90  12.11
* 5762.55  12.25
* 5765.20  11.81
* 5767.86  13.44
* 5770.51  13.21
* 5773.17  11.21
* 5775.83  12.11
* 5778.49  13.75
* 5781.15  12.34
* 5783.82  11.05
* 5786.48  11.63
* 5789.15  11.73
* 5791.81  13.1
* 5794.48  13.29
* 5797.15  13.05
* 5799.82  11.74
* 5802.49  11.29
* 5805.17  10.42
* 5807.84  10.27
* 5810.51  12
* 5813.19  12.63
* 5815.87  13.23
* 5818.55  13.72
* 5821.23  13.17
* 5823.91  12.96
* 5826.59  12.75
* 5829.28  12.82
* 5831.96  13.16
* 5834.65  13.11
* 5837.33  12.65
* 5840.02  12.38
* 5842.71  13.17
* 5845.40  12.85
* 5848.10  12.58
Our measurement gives 1.3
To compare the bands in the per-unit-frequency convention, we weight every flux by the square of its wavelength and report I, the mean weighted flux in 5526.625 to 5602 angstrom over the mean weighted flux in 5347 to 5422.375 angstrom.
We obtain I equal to 1.1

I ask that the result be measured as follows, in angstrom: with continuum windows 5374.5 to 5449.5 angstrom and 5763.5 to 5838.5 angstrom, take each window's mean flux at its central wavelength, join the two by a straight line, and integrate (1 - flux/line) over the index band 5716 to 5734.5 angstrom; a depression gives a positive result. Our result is 0.2 angstrom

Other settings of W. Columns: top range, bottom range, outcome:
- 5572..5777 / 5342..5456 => 1.20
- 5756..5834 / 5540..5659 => 1.12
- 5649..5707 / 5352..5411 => 1.24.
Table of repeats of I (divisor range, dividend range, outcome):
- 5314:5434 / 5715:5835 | 1.29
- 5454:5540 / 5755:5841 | 1.21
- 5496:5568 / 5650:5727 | 1.09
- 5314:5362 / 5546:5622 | 1.15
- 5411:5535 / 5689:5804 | 1.20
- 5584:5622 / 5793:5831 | 1.19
